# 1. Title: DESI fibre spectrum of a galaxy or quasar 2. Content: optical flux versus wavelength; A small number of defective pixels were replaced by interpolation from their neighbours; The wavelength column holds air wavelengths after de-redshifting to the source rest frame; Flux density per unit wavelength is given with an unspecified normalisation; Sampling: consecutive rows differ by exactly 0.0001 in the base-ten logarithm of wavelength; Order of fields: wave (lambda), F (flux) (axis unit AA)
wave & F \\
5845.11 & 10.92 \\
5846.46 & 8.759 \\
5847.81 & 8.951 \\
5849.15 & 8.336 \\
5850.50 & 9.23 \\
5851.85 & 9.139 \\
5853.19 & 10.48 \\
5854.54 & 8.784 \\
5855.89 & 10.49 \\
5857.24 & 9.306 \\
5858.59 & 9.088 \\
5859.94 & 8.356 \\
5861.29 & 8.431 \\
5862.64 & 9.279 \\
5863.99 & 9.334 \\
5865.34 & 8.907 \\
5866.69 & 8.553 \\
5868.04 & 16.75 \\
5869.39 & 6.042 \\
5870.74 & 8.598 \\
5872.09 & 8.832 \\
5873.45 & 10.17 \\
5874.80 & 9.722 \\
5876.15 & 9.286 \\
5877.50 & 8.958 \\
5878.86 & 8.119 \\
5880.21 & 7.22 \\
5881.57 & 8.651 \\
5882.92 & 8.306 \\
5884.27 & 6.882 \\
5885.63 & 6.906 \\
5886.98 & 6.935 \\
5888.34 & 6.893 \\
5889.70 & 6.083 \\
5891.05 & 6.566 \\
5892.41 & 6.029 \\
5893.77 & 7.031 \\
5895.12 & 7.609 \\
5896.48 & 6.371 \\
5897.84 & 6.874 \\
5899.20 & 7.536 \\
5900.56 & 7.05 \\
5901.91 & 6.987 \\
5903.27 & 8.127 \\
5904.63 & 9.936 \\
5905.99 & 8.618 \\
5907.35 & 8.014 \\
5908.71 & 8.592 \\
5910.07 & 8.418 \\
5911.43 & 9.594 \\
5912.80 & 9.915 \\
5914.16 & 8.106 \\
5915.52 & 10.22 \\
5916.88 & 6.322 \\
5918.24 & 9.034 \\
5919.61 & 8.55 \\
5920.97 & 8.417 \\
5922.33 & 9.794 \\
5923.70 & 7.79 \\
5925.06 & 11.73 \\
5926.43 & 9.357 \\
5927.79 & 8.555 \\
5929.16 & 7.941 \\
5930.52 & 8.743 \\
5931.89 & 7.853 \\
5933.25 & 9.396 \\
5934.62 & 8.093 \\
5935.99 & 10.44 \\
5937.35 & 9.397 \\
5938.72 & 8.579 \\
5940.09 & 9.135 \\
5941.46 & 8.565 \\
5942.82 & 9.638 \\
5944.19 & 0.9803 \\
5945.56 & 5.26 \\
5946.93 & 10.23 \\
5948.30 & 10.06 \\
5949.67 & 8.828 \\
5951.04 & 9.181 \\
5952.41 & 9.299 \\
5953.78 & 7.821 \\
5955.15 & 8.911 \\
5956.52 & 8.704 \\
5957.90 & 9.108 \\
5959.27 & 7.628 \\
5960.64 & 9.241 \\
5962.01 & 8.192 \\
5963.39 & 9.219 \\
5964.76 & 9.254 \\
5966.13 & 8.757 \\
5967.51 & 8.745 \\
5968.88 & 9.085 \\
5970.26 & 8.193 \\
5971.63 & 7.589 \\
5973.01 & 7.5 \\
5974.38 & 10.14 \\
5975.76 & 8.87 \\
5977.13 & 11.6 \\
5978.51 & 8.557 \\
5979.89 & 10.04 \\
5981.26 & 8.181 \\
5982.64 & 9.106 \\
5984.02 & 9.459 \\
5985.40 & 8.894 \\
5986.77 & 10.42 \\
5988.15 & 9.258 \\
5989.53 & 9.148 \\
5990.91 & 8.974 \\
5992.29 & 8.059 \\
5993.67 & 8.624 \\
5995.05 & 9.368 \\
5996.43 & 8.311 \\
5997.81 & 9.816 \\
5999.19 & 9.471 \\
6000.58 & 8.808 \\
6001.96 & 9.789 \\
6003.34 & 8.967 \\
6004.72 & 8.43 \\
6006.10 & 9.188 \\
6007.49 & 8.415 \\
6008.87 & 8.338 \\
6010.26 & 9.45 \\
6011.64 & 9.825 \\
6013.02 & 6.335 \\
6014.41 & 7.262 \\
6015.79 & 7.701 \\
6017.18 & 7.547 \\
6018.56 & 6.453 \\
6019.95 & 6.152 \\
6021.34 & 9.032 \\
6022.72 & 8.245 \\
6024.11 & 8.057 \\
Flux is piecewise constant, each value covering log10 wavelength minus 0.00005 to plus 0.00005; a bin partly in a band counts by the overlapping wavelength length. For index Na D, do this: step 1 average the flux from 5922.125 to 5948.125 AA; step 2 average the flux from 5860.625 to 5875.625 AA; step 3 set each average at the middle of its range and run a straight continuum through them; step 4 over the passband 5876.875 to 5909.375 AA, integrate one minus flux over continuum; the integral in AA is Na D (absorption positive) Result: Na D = 5.77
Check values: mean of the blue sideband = 9.51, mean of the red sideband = 8.5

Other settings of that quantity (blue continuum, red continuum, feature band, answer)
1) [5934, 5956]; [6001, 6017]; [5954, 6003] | -3.1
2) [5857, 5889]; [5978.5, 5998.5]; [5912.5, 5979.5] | 1.9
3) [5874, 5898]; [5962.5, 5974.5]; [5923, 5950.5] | -1.1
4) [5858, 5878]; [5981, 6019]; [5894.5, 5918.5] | 2.6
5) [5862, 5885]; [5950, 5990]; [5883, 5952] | 6.5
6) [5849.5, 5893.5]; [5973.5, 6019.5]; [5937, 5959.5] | 1.2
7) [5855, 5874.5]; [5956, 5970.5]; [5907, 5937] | 0.5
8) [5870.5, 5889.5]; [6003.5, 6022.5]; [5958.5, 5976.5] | -1.3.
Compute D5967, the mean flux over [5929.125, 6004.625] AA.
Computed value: 8.8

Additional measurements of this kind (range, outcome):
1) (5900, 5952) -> 8.57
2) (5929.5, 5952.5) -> 8.42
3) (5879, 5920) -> 7.78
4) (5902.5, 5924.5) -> 8.72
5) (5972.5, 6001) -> 9.19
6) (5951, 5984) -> 8.88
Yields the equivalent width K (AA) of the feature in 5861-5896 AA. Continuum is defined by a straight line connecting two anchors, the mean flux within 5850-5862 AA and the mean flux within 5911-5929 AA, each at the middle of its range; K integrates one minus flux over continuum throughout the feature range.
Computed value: 3.3 AA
